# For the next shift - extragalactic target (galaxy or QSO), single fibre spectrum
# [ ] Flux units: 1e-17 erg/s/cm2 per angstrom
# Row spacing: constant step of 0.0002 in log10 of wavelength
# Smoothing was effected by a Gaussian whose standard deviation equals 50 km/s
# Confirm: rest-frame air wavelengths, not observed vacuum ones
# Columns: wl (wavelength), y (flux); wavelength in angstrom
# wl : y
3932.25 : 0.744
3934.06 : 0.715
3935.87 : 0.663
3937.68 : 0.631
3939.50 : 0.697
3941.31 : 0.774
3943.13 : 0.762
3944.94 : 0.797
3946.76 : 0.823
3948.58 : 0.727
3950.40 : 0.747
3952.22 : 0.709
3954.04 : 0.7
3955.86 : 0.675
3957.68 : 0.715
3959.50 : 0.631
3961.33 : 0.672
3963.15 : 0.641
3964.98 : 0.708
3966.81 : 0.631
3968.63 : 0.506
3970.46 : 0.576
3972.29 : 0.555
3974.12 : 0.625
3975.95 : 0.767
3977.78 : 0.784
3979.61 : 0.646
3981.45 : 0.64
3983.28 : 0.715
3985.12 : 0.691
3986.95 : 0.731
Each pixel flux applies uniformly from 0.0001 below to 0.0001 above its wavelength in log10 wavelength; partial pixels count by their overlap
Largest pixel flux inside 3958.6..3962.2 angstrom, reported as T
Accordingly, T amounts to 0.672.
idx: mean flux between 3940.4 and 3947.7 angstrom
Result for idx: 0.789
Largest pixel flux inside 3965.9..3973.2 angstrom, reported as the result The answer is 0.631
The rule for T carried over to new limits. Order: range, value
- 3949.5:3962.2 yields 0.747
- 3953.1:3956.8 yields 0.7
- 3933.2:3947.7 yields 0.823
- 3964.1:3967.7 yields 0.708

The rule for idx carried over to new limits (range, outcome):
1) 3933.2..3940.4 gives 0.676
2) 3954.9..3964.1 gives 0.667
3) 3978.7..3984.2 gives 0.666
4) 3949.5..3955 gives 0.718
